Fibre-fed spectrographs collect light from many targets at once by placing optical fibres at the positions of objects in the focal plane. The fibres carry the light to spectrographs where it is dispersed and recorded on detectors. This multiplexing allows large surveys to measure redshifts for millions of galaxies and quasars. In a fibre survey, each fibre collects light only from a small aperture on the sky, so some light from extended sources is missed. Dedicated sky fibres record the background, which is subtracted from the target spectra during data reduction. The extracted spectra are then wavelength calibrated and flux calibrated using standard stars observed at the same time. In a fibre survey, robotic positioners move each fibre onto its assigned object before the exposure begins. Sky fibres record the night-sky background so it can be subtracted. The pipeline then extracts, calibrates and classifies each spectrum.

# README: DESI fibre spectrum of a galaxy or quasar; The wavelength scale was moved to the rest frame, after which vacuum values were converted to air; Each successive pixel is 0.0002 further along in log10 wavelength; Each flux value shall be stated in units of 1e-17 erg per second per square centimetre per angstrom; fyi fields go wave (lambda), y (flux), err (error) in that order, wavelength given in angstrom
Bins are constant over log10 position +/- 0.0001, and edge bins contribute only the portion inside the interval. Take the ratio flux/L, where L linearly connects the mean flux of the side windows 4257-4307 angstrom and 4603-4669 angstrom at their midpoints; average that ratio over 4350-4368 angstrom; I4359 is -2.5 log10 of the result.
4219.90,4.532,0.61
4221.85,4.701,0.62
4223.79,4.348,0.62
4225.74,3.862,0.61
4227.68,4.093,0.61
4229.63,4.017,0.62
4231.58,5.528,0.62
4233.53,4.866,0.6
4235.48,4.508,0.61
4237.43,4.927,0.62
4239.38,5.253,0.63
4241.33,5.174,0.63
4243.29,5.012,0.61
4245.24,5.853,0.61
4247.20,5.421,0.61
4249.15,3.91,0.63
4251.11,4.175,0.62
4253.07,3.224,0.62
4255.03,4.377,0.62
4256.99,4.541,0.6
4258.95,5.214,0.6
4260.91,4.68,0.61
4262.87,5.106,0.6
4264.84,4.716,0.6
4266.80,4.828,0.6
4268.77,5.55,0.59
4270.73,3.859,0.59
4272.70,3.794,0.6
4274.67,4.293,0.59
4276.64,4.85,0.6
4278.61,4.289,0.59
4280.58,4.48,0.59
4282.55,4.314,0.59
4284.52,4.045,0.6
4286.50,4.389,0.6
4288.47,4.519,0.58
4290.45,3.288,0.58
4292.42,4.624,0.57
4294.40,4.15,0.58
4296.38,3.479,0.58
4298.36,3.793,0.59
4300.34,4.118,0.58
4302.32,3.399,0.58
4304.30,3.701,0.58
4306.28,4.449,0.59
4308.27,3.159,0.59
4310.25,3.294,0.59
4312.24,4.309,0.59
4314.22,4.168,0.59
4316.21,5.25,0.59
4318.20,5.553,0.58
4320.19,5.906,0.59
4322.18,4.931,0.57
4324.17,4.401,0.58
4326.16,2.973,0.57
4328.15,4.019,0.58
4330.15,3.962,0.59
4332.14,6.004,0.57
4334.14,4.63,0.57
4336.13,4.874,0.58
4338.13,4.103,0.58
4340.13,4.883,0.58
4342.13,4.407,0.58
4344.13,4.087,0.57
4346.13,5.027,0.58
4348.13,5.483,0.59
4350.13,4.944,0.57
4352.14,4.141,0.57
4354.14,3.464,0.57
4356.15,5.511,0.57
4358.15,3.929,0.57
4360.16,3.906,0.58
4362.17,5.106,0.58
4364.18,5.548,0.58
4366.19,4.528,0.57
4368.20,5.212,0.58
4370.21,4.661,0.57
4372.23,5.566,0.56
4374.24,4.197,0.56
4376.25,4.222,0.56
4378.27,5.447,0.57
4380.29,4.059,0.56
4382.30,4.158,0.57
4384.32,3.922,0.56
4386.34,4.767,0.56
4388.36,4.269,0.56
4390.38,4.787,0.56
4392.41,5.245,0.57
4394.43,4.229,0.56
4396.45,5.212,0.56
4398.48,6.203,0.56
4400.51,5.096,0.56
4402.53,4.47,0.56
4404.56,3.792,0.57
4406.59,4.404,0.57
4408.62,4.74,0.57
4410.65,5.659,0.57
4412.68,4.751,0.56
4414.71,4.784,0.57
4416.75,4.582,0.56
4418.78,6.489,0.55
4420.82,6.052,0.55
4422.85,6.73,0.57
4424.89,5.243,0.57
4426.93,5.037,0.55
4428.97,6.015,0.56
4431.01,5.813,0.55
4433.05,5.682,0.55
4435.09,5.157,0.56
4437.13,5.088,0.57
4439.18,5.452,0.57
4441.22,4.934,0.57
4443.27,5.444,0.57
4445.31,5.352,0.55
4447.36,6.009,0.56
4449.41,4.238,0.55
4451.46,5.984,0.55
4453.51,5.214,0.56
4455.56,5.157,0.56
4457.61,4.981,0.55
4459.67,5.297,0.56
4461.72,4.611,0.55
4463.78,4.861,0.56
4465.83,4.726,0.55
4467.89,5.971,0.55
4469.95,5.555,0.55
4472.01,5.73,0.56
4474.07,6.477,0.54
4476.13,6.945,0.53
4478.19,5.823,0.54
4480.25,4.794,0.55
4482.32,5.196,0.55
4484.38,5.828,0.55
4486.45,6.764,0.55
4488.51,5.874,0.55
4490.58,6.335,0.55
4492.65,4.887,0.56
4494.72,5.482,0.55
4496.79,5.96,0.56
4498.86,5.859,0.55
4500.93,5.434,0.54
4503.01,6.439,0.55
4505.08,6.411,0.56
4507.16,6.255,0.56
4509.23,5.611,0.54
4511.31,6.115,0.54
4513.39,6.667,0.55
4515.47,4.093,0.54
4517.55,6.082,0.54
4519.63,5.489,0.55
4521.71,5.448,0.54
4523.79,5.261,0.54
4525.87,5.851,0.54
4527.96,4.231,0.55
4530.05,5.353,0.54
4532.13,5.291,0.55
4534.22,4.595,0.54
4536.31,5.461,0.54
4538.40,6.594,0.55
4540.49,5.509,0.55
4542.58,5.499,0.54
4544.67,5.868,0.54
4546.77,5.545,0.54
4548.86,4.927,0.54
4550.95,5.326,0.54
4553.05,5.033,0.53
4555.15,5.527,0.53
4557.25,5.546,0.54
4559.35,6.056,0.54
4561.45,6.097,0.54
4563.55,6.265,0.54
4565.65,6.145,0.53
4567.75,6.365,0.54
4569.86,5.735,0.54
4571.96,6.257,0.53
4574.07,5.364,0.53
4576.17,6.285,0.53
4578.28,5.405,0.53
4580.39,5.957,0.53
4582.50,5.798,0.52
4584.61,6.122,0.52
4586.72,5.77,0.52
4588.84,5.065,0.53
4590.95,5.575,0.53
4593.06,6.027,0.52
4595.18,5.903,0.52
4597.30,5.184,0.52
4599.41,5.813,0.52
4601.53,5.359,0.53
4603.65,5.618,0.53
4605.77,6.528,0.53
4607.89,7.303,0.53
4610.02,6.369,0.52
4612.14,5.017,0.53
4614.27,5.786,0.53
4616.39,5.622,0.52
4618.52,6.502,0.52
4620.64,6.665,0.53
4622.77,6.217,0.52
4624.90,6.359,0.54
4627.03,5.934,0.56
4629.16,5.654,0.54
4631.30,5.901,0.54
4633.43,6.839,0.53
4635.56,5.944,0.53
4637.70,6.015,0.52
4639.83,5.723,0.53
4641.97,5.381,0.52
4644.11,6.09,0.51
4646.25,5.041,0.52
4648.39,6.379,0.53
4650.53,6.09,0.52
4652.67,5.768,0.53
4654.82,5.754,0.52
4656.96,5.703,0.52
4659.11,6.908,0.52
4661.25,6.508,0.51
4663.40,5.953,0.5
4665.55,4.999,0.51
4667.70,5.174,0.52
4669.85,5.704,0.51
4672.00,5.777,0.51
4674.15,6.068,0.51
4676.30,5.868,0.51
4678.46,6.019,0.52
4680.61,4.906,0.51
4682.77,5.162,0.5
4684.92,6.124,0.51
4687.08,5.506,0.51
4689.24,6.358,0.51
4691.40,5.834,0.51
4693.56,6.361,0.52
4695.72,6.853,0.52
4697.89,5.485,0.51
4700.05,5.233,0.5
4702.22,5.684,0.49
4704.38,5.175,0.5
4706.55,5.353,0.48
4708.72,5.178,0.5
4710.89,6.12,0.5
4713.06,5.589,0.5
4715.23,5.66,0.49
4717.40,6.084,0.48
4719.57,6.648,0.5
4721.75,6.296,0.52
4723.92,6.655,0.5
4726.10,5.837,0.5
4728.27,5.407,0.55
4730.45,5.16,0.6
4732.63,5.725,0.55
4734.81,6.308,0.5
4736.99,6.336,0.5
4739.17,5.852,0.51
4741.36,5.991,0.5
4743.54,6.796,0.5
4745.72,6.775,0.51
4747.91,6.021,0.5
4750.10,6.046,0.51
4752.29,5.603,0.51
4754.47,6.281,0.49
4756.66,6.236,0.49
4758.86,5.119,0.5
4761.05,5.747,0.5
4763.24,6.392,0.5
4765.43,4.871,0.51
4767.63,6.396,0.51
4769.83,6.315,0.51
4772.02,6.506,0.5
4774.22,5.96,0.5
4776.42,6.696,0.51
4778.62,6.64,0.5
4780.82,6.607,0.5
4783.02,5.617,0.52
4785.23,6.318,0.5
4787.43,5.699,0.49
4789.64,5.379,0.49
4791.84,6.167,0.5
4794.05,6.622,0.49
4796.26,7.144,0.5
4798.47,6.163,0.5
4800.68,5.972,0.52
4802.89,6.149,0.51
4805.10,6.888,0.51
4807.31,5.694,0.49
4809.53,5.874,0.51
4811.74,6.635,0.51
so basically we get 0.03 mag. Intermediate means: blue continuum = 4.32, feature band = 4.57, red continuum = 5.99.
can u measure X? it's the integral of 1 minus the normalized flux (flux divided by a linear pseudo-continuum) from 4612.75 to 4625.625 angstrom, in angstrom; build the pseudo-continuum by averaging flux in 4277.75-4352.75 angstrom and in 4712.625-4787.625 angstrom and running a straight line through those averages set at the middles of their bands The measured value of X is -1.4 angstrom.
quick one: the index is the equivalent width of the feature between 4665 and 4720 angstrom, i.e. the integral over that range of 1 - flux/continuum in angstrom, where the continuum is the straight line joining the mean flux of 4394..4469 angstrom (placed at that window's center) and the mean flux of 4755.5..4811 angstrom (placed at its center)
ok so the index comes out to 1.6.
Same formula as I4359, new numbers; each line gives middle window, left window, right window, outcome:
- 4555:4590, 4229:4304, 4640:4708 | -0.08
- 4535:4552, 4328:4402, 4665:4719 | -0.07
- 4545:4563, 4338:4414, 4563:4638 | 0.03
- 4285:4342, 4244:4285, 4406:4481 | 0.12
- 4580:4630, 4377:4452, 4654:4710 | -0.07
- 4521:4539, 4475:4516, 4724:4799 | 0.11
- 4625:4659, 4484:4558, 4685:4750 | -0.02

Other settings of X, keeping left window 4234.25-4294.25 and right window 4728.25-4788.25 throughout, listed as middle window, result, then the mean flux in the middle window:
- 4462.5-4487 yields -2.3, 5.69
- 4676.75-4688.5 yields 0.5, 5.58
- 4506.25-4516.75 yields -0.9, 5.75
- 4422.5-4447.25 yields -1.9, 5.48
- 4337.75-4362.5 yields 1.5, 4.53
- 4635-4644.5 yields -0.2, 5.8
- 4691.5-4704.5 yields 0.1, 5.85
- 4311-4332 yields 0.7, 4.59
